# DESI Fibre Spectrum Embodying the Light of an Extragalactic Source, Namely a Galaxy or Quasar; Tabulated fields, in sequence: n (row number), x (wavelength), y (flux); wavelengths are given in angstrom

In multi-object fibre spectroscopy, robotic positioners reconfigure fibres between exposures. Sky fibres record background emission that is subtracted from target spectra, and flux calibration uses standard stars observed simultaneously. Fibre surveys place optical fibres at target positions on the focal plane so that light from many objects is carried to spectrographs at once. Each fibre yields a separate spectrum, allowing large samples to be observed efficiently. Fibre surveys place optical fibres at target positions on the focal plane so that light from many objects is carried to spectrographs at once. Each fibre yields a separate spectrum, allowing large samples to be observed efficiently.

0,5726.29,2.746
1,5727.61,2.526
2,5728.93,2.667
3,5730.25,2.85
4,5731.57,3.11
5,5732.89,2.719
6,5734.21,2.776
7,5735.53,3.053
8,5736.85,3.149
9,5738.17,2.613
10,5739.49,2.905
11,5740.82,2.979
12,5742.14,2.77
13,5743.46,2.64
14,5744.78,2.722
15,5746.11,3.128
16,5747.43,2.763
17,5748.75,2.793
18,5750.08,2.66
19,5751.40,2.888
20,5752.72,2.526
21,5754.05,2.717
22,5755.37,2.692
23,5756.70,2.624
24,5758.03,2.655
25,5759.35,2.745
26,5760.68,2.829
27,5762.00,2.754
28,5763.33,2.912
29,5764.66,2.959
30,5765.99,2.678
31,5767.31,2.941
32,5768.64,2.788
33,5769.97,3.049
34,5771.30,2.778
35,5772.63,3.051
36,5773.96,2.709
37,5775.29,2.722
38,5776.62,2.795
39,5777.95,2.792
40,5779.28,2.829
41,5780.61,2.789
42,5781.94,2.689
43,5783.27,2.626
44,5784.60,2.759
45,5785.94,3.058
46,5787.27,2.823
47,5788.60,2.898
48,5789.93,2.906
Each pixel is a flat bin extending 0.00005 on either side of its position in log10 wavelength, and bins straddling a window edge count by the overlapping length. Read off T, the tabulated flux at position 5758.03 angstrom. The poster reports 2.655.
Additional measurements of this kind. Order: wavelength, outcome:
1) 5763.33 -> 2.912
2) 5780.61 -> 2.789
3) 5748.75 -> 2.793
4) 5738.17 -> 2.613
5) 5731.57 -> 3.11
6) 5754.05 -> 2.717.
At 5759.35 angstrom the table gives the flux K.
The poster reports 2.745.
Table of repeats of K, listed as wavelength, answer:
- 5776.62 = 2.795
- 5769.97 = 3.049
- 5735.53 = 3.053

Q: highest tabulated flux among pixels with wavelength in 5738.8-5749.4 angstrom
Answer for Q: 3.128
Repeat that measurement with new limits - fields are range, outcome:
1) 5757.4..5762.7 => 2.829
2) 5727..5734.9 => 3.11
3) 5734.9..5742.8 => 3.149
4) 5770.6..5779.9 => 3.051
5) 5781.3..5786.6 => 3.058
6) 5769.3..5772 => 3.049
